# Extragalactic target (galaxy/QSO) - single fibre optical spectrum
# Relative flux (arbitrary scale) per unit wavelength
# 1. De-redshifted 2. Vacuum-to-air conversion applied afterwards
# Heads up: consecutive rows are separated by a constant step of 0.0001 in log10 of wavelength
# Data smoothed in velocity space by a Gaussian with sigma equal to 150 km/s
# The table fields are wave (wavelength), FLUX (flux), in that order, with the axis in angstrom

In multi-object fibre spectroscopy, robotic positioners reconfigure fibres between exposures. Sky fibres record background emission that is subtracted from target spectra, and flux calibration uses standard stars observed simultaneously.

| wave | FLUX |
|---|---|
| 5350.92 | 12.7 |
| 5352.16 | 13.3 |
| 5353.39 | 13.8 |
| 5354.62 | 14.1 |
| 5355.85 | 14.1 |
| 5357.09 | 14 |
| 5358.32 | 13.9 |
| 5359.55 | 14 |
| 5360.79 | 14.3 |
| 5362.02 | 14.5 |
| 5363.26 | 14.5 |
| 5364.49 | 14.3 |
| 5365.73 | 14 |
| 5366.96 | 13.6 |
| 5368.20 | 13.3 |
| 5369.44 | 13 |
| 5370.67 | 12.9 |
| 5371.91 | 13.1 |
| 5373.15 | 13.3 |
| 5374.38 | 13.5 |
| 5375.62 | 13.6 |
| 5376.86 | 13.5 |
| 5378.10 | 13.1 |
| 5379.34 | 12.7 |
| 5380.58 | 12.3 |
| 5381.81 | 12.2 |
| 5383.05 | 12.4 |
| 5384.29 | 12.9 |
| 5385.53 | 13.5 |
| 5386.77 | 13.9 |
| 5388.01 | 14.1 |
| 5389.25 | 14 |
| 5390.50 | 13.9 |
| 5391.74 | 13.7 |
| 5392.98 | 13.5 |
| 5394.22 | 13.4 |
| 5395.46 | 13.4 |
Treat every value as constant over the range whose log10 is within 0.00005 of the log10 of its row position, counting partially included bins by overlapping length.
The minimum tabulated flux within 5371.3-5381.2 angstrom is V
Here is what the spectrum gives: 12.3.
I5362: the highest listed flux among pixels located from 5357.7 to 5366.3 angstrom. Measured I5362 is 14.5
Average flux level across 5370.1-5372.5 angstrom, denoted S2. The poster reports 13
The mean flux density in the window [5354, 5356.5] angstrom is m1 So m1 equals 14.1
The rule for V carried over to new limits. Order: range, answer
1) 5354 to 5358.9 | 13.9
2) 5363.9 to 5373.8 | 12.9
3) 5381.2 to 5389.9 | 12.2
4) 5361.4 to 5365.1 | 14.3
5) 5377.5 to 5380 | 12.7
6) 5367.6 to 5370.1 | 13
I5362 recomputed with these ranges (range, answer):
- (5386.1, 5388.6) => 14.1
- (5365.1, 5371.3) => 14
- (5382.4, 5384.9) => 12.9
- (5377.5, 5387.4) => 13.9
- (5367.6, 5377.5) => 13.6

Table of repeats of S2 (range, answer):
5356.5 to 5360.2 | 14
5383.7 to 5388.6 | 13.6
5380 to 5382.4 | 12.3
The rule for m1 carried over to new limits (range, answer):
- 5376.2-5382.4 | 12.8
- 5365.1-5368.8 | 13.6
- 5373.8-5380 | 13.3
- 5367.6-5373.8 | 13.1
